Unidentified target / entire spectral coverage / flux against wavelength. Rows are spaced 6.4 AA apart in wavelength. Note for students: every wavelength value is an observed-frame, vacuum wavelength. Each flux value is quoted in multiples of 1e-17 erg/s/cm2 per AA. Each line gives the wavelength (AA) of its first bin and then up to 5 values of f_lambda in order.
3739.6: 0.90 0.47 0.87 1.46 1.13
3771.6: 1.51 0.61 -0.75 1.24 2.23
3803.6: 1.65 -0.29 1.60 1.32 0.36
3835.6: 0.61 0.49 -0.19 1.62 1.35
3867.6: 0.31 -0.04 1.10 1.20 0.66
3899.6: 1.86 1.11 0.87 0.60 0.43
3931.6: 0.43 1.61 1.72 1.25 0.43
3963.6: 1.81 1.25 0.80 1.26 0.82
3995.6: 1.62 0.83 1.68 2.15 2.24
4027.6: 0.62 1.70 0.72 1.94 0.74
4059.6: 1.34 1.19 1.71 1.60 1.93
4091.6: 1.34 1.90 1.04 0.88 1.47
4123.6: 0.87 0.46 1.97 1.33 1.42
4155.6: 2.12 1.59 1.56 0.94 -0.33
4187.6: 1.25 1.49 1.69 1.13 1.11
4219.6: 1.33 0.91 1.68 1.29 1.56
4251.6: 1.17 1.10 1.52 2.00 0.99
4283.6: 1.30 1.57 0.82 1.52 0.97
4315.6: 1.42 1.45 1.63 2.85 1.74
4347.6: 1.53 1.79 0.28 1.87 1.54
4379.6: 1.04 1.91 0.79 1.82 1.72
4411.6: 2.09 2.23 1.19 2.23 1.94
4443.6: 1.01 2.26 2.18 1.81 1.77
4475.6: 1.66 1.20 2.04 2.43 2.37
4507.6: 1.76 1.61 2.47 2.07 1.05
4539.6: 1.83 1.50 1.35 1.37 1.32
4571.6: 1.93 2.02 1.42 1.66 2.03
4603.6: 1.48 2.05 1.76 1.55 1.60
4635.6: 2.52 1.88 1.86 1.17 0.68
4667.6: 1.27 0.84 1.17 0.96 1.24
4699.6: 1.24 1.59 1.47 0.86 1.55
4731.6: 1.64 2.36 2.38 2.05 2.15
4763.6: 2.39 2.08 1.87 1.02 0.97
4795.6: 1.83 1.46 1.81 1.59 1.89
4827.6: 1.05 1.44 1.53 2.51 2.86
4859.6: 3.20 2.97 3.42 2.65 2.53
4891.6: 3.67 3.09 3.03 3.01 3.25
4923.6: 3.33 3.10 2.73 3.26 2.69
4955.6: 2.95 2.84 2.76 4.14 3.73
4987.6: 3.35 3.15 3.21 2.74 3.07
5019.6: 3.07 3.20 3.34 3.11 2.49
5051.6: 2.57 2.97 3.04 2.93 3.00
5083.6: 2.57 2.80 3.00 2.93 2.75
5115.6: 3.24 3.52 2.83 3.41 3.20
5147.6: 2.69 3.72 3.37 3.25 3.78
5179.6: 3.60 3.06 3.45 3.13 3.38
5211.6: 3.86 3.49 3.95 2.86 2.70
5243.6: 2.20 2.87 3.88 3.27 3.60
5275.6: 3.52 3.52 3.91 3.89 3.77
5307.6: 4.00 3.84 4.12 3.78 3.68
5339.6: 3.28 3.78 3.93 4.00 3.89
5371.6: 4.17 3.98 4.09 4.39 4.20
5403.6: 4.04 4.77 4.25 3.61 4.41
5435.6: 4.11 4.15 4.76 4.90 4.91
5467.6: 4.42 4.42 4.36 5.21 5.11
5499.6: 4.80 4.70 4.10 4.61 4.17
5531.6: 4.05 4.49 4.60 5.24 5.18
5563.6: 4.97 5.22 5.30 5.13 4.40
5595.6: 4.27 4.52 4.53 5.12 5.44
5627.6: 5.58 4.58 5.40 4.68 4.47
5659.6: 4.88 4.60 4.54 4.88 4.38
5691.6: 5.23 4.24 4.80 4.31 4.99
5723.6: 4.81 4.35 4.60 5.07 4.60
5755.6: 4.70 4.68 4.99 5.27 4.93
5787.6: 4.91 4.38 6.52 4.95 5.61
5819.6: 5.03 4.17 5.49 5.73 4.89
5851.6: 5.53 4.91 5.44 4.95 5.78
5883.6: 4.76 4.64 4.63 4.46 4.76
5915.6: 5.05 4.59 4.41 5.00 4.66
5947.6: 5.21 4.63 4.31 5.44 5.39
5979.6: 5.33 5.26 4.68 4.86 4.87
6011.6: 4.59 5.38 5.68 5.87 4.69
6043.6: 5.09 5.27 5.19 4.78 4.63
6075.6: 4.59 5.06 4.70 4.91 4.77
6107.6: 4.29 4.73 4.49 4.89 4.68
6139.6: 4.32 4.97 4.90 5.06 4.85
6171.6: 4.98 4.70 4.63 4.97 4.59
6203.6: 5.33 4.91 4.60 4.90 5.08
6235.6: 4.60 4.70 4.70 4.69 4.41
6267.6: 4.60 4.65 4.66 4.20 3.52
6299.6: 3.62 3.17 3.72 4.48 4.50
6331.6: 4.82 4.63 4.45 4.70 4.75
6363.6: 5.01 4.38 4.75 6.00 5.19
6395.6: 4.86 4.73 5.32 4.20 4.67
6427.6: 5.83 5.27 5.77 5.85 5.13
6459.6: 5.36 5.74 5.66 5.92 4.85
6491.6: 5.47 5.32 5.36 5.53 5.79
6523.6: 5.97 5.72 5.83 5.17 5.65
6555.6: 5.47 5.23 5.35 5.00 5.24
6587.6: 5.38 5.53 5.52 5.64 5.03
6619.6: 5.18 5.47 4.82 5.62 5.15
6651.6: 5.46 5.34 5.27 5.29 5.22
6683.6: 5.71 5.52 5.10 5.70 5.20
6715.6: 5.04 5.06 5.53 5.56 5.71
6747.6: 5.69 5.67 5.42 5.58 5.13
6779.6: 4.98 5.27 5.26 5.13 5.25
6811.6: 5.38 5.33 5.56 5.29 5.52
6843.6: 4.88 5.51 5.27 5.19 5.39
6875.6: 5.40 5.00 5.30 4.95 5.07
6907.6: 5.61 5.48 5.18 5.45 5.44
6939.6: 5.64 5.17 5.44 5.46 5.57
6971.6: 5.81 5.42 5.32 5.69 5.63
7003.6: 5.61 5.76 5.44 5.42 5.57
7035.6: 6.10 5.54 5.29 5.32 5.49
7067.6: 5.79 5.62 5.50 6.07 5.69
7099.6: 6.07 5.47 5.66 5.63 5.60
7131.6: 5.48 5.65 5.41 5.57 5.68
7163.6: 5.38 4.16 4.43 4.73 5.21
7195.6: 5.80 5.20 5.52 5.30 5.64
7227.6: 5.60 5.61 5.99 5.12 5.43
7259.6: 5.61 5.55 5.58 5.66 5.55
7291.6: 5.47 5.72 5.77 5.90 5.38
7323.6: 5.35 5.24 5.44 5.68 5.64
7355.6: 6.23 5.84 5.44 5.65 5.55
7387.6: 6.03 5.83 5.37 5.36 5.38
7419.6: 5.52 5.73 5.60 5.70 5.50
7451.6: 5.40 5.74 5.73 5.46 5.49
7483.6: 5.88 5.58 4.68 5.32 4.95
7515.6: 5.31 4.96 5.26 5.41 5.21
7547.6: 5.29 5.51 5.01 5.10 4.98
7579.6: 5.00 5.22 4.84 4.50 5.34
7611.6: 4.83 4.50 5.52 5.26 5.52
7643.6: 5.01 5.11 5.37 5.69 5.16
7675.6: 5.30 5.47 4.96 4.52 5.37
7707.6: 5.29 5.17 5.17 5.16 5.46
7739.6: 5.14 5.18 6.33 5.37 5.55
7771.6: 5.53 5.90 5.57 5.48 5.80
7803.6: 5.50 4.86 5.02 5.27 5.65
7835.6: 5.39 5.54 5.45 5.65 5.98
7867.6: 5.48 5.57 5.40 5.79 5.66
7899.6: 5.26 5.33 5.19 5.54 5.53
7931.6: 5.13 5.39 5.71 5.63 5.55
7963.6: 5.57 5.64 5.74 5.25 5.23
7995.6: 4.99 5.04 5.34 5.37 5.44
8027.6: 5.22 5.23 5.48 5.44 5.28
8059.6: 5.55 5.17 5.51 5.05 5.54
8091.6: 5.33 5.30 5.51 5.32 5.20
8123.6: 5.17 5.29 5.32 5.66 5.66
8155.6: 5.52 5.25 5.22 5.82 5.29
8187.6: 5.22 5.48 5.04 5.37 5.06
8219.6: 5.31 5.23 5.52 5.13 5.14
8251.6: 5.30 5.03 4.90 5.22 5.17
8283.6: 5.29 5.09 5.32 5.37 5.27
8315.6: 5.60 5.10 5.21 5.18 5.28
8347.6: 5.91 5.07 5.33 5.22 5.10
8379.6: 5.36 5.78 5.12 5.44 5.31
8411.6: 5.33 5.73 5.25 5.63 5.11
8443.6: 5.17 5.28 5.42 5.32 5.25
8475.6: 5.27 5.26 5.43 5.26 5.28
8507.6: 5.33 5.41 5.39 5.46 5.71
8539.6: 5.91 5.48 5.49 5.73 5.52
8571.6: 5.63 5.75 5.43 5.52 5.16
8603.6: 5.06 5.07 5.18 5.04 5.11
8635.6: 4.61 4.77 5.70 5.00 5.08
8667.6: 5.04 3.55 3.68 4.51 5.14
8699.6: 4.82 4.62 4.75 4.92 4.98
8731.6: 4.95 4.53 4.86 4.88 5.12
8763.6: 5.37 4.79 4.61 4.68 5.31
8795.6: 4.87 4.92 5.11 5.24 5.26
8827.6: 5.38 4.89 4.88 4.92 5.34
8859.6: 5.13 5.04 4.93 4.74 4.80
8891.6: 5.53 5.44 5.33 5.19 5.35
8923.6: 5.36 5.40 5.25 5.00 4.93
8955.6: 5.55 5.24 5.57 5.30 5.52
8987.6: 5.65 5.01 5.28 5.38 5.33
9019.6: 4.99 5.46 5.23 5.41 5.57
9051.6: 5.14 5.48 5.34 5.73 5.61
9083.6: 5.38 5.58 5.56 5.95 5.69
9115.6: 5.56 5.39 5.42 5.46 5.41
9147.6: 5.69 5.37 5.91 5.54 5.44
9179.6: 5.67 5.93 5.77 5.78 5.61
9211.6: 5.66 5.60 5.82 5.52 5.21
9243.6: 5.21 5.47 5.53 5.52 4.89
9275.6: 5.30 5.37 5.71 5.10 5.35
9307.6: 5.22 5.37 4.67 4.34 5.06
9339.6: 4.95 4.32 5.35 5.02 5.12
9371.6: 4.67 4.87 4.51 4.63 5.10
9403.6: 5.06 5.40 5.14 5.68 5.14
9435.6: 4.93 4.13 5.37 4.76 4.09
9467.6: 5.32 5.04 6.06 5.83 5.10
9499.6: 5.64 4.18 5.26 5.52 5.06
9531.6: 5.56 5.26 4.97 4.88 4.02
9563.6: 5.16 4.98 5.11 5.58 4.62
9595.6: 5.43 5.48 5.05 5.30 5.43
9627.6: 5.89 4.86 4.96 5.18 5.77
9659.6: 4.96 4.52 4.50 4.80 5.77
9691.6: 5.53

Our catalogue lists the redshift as 0.22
